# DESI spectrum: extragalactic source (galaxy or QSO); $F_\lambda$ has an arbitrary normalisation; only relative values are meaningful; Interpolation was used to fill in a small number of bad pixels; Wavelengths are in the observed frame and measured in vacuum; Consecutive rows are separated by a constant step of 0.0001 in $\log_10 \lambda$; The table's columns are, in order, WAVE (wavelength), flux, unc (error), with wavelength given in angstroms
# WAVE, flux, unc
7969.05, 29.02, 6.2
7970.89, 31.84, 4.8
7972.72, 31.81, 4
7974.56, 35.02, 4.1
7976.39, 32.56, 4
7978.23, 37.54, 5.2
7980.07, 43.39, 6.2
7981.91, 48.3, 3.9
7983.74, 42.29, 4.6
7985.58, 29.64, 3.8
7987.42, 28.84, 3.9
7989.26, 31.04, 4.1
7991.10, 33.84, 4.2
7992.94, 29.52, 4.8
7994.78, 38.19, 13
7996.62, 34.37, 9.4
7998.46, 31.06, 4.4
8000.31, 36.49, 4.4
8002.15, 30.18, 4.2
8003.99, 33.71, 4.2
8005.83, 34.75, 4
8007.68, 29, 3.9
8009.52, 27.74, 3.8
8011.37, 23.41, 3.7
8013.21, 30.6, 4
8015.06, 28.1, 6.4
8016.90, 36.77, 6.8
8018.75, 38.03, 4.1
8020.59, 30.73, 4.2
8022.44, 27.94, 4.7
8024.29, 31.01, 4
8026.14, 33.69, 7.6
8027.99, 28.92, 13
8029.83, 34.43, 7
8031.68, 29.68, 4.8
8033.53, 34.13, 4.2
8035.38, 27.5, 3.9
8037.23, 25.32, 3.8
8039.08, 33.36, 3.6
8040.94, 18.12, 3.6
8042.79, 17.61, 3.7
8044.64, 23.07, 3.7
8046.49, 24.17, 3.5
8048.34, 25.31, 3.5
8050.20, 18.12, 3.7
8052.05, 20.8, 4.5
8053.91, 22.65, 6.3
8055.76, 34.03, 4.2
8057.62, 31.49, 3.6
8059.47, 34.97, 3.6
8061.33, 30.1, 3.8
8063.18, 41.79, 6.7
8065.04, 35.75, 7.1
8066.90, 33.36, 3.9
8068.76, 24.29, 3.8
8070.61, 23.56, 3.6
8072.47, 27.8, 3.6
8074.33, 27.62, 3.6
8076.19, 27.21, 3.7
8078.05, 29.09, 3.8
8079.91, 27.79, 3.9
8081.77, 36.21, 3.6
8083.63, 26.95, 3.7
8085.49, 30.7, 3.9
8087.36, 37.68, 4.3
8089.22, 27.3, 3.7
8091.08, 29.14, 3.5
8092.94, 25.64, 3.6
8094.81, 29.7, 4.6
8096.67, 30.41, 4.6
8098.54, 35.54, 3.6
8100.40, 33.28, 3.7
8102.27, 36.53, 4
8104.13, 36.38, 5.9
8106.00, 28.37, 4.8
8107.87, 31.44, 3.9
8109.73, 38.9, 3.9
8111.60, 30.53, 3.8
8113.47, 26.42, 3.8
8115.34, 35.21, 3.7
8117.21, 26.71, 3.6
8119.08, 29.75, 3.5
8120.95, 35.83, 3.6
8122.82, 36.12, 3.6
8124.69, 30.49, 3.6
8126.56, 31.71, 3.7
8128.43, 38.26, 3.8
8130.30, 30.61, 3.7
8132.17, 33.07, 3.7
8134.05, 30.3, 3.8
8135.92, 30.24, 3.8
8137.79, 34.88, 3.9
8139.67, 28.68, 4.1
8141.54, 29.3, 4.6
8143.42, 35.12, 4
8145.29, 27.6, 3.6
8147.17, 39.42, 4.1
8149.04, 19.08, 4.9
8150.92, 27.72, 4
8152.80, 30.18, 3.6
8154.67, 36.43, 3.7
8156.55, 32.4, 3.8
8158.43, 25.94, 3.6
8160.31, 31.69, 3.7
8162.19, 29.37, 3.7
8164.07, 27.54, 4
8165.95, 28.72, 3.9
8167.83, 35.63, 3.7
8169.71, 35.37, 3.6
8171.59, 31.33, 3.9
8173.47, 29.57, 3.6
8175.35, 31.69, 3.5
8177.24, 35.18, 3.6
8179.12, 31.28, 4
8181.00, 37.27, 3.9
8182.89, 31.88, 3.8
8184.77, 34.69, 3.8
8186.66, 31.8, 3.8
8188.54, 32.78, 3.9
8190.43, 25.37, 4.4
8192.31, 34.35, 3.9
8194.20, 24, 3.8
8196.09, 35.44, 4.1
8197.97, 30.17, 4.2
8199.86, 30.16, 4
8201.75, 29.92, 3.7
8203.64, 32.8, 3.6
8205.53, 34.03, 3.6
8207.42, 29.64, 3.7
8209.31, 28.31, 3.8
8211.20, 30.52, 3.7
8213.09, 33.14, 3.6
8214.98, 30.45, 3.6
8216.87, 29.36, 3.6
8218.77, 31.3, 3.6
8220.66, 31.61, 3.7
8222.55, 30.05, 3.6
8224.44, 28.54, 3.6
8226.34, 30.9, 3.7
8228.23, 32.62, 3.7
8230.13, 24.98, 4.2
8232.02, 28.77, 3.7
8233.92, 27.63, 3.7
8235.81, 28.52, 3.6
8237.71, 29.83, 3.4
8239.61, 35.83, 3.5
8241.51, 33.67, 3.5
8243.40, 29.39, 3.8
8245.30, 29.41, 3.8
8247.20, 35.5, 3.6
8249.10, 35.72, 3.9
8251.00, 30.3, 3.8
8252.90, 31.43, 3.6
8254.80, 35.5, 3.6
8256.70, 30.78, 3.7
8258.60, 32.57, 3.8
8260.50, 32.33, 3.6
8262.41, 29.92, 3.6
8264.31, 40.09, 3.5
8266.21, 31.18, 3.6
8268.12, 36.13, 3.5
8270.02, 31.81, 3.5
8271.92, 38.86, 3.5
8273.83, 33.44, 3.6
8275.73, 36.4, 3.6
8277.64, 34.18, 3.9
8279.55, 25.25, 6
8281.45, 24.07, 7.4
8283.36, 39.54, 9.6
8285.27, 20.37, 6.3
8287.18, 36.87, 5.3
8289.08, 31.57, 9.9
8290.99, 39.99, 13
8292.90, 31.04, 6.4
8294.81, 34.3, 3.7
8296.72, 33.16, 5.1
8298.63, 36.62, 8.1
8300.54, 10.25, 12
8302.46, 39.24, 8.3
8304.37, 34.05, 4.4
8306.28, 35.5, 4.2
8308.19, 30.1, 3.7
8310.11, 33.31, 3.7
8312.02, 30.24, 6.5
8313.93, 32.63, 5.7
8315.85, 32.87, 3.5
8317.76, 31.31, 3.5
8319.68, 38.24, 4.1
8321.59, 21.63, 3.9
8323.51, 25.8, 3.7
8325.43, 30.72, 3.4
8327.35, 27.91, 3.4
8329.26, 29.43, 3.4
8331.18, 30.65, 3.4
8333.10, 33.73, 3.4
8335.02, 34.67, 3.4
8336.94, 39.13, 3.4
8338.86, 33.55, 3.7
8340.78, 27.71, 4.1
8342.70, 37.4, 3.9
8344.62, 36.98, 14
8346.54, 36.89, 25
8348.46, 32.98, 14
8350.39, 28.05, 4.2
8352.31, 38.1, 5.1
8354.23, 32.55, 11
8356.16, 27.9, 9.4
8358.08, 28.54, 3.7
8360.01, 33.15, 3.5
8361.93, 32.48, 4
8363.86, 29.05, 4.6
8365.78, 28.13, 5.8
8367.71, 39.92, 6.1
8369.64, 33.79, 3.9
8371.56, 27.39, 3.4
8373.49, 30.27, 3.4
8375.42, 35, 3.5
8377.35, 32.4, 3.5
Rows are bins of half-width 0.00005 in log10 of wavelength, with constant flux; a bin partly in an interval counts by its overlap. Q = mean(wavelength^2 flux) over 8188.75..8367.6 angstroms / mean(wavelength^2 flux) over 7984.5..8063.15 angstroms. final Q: 1.1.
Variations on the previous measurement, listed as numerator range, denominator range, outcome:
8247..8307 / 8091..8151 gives 1.07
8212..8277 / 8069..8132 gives 1.07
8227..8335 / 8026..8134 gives 1.11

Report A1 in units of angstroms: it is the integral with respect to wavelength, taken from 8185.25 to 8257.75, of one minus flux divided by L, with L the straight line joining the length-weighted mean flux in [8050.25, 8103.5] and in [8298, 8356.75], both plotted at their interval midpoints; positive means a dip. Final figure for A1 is 0.7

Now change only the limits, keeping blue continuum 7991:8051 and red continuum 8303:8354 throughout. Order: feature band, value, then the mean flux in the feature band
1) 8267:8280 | -0.82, 34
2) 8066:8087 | 0.91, 28.8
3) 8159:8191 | -0.80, 31.8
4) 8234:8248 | 0.11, 31.4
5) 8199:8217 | 0.27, 30.9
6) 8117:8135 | -1.12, 32.5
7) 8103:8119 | -0.65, 31.7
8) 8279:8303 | 0.94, 30.9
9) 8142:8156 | 0.02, 30.8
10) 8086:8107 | -1.01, 31.8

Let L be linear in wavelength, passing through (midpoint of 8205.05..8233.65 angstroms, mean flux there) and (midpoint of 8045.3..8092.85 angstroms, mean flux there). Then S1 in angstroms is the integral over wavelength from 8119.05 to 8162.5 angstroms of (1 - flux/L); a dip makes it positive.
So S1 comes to -2.8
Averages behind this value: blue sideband 29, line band 31.5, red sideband 30.2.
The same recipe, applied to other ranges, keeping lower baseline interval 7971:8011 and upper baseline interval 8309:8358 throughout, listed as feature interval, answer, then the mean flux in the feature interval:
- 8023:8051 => 5.6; 27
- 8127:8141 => 0.4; 32.2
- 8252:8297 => -0.7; 32.9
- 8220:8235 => 1.5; 29.4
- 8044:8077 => 5.4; 28.2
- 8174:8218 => 1.9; 31.5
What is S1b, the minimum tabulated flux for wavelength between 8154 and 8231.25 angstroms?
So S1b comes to 24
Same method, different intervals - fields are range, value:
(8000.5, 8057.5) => 17.61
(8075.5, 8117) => 25.64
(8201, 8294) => 20.37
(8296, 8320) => 10.25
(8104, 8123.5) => 26.42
